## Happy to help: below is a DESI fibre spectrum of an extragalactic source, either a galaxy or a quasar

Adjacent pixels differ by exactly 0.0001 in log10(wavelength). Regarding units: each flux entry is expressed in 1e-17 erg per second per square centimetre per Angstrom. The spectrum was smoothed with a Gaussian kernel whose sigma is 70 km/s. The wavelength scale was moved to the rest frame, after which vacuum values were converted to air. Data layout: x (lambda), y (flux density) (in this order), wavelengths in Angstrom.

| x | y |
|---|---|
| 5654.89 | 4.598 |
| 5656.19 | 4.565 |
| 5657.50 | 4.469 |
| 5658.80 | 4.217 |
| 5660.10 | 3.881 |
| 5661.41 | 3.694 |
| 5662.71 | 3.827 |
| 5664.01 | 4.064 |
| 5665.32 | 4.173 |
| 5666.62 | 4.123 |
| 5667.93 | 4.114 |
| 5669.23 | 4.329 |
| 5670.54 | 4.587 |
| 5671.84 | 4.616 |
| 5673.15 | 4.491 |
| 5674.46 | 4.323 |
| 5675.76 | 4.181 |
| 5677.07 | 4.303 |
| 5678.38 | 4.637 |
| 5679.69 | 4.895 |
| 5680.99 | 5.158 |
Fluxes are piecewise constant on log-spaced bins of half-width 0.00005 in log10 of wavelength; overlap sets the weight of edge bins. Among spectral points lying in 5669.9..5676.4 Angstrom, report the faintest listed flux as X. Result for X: 4.181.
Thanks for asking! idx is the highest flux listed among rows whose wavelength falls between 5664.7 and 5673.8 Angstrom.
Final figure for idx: 4.616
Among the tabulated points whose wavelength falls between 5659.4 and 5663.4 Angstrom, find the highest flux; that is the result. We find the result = 3.881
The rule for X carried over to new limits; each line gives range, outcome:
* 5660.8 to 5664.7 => 3.694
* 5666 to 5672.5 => 4.114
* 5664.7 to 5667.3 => 4.123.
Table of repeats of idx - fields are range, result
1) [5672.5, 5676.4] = 4.491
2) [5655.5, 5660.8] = 4.565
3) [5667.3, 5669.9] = 4.329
